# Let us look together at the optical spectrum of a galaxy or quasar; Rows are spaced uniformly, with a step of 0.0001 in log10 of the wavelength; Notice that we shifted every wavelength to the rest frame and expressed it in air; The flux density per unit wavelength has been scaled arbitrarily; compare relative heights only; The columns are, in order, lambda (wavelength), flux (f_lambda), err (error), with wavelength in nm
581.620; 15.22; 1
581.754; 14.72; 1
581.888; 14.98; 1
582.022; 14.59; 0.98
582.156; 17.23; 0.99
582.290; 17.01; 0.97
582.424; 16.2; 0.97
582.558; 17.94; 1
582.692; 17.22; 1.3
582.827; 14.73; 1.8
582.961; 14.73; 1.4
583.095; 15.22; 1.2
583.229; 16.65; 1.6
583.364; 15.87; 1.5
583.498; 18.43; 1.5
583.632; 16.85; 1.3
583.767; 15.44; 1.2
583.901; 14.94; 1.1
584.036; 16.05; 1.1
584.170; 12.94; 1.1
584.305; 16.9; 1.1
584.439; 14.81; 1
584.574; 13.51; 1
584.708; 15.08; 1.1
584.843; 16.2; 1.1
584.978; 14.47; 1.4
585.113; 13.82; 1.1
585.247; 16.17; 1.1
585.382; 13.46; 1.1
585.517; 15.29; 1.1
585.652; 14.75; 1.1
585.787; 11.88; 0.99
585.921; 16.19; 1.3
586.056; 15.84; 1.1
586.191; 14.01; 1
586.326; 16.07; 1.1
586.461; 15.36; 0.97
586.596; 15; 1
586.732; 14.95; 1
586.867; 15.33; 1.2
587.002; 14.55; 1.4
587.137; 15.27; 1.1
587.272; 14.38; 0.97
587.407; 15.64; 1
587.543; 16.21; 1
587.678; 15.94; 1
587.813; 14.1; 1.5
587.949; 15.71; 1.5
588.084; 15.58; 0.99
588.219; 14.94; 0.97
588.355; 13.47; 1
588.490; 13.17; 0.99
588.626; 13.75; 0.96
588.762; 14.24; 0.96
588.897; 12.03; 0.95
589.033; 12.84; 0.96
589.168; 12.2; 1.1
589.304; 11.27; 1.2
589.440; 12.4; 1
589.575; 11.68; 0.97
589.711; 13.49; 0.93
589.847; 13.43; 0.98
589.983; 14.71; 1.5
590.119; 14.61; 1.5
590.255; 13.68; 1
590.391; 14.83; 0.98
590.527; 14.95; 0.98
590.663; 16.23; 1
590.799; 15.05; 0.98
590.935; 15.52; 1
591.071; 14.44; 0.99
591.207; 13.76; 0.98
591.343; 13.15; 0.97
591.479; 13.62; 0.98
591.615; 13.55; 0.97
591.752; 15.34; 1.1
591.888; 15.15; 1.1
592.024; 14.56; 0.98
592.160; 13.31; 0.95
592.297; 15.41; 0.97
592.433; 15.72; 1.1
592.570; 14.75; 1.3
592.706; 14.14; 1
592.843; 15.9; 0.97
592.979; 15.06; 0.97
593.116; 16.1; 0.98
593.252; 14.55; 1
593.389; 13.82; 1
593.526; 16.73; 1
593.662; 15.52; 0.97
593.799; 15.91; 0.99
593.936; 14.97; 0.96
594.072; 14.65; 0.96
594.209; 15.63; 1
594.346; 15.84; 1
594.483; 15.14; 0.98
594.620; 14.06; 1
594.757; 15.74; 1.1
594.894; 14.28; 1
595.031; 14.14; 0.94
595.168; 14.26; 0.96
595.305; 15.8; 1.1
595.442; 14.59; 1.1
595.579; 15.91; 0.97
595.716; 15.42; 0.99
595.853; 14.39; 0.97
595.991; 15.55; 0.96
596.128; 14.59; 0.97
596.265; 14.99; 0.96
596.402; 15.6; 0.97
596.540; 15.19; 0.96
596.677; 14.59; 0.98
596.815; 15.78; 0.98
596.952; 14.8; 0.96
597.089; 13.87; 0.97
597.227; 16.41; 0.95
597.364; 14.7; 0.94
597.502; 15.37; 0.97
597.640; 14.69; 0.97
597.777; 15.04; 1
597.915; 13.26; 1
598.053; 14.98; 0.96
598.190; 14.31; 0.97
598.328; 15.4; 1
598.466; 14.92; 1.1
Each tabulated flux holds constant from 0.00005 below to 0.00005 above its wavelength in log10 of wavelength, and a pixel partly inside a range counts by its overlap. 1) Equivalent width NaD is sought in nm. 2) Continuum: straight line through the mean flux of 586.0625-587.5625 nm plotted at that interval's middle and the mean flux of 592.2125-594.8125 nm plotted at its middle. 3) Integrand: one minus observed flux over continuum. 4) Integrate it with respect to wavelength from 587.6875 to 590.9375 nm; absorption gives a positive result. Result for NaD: 0.27 nm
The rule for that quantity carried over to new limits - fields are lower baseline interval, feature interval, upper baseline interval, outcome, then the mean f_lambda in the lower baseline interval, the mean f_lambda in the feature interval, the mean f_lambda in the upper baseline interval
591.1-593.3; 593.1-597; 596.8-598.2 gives -0.10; 14.6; 15.1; 14.8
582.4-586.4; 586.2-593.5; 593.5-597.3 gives 0.39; 15.4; 14.4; 15.1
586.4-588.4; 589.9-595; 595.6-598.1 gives 0.06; 15.1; 14.9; 15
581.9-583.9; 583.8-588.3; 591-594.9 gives 0.22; 16.2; 15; 14.9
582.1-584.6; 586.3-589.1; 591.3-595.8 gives 0.15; 16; 14.7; 14.9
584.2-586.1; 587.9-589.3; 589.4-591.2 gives 0.08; 14.8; 13.7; 14.2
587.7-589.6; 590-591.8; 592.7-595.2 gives -0.04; 13.5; 14.5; 15.1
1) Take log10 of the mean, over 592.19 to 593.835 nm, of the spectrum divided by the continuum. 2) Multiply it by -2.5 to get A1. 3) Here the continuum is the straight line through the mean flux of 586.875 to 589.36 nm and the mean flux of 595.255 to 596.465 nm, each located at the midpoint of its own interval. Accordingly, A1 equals -0.029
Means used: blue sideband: 14.2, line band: 15.2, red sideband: 15.2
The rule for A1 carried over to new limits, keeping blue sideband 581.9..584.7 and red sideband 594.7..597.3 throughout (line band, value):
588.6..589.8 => 0.22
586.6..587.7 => 0.03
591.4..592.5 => 0.05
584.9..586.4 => 0.07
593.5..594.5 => -0.03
